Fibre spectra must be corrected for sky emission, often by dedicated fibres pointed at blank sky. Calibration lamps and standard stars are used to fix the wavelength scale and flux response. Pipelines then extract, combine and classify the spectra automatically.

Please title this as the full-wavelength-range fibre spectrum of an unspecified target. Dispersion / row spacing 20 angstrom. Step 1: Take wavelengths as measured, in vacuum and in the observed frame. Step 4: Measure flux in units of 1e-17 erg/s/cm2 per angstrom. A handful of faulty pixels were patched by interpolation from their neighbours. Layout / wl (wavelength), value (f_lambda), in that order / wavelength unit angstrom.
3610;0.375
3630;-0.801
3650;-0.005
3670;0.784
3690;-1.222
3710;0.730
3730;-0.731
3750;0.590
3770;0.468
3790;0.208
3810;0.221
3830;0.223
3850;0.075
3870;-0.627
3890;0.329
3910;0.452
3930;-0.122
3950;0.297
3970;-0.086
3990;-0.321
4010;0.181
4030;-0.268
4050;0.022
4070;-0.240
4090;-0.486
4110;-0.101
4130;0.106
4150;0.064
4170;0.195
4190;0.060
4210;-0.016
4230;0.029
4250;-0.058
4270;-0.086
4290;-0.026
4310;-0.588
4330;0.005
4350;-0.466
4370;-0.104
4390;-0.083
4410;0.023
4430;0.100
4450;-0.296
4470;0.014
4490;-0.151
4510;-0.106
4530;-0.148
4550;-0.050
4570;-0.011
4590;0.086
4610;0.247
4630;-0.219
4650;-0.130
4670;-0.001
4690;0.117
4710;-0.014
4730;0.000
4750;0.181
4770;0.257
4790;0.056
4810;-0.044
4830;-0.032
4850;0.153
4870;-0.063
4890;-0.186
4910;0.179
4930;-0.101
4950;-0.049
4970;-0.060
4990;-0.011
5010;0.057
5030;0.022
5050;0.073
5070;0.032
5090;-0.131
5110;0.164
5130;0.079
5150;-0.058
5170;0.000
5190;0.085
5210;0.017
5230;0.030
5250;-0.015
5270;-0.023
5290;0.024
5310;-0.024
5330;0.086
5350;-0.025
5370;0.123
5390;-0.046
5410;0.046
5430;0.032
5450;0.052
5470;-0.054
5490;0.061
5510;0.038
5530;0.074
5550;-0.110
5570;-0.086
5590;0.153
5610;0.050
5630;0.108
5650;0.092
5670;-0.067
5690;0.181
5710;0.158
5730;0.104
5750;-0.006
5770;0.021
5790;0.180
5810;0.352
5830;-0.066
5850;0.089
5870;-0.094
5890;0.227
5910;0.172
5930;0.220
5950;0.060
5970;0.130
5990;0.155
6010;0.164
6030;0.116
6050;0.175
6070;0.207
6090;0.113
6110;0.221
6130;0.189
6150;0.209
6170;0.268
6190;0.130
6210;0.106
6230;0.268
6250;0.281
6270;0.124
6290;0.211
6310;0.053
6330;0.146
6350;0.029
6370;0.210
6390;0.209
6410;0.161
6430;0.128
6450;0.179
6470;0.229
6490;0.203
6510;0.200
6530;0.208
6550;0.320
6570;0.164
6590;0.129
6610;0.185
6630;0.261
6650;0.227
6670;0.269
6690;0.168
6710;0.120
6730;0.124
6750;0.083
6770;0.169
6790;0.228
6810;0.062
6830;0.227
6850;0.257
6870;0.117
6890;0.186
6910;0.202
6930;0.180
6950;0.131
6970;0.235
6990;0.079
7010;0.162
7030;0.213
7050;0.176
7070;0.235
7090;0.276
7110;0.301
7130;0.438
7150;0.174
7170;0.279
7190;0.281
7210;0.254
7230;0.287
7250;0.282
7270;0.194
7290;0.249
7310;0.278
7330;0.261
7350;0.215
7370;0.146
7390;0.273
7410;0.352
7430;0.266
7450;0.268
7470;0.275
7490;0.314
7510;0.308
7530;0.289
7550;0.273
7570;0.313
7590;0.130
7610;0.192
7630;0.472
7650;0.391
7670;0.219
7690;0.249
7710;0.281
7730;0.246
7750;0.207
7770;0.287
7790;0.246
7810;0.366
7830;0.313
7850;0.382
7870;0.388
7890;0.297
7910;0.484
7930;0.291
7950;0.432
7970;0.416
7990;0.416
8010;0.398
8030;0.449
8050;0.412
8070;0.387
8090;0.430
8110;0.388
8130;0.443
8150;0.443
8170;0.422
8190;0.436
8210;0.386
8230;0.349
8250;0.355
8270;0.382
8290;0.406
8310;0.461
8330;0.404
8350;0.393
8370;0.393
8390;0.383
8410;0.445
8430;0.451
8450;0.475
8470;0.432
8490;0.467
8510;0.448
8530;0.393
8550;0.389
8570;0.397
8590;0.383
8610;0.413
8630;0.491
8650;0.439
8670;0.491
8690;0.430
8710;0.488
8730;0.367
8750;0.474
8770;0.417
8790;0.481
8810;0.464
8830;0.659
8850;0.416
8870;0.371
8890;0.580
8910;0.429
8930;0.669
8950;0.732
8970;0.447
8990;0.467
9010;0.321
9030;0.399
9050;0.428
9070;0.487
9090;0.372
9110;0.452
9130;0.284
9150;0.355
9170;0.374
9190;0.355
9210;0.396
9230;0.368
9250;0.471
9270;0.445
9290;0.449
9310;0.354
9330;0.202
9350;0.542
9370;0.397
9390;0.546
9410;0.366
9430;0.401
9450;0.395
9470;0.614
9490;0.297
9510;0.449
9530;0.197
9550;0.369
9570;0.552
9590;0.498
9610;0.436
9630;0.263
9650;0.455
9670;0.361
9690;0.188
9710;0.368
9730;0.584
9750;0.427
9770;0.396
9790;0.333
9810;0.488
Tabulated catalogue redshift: 0.77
